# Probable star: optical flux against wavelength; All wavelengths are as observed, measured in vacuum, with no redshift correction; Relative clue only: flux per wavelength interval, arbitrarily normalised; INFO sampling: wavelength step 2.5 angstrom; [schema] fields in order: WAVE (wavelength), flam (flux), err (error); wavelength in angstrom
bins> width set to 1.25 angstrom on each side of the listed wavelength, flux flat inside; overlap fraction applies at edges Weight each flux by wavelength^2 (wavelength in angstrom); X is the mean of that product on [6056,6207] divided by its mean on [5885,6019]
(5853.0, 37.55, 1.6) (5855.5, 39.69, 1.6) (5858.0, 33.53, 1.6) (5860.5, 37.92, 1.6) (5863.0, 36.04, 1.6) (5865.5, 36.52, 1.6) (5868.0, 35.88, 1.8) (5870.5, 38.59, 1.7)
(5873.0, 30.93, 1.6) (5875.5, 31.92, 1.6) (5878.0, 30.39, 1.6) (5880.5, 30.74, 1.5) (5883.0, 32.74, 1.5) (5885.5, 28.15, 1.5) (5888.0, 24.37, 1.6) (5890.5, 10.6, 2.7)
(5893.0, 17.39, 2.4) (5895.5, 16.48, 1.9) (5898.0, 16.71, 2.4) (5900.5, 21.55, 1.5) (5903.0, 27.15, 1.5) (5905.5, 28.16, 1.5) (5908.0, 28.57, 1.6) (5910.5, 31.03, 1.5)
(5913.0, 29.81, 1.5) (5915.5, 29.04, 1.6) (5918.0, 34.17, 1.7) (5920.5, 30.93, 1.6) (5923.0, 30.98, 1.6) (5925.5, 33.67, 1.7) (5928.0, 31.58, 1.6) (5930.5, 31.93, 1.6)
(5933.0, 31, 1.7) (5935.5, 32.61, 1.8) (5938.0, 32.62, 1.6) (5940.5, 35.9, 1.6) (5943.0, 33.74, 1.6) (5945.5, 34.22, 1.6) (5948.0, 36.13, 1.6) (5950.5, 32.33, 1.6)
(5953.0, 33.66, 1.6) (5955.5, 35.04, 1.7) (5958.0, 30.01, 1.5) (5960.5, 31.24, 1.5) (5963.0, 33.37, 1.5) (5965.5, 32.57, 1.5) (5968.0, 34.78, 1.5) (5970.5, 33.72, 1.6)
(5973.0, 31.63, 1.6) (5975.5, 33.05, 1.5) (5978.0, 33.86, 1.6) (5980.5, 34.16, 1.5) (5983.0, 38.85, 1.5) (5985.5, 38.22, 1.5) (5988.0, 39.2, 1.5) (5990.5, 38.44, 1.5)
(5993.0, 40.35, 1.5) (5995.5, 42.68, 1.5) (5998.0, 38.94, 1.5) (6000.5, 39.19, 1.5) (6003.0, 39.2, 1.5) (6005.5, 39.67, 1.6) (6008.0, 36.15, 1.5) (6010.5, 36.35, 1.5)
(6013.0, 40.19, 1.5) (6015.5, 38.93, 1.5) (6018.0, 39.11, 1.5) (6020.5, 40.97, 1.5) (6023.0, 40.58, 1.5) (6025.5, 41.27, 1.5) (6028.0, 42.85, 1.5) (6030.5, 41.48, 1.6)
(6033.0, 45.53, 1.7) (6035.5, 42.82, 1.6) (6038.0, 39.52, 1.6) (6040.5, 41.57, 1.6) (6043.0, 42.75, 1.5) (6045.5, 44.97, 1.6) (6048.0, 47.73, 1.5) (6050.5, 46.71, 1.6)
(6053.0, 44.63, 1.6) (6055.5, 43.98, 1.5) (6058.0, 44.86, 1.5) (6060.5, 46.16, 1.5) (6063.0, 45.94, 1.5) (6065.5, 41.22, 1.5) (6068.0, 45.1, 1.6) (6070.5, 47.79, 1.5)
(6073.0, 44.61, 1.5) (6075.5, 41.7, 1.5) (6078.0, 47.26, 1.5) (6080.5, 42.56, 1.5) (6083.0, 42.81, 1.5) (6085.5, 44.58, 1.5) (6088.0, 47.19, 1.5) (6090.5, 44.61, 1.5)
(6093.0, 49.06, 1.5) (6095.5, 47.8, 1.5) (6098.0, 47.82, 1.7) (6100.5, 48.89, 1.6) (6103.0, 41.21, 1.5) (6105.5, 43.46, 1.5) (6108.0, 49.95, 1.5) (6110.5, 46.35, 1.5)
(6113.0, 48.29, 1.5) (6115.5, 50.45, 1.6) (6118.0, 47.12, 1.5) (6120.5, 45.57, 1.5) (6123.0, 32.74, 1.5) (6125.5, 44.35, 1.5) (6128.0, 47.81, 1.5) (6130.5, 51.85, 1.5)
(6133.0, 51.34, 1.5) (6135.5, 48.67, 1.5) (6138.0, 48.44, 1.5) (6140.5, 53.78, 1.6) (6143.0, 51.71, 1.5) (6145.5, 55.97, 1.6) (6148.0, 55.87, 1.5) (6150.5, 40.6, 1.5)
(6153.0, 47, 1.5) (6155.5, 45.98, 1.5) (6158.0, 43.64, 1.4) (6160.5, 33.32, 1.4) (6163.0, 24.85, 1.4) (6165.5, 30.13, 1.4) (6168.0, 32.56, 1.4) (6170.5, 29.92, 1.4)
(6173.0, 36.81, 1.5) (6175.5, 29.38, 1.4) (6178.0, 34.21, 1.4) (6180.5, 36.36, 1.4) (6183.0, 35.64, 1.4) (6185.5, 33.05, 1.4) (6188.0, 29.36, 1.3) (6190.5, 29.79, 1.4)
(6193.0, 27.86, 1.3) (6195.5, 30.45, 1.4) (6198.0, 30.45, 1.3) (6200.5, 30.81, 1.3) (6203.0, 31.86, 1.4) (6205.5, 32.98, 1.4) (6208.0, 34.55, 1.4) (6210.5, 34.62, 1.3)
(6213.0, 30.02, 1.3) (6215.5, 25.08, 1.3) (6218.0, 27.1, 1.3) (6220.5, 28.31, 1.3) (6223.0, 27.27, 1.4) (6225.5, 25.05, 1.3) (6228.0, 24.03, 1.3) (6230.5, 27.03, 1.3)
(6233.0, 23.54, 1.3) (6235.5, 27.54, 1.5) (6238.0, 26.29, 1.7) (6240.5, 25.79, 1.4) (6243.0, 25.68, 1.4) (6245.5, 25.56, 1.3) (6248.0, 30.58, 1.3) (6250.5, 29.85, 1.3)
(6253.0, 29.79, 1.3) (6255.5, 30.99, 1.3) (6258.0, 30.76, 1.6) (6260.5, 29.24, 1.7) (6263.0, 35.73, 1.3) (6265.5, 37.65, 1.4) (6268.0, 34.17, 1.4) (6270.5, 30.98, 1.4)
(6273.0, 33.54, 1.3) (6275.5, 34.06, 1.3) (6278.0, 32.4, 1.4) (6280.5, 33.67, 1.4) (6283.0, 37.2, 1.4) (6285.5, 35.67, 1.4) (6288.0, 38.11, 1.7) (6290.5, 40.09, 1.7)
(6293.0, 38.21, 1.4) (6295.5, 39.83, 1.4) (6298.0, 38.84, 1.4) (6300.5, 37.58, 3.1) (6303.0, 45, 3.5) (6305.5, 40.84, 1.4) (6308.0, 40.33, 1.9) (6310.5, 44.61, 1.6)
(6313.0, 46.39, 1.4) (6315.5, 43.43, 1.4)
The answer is 1.36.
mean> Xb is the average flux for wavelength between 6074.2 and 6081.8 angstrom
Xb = 43.8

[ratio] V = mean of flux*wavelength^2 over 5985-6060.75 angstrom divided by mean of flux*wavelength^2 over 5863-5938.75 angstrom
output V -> 1.5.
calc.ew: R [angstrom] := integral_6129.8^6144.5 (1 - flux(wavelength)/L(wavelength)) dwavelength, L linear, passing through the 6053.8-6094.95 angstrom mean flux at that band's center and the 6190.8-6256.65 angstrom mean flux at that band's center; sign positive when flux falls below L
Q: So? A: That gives -5.0 angstrom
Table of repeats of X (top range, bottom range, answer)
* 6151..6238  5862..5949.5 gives 1.16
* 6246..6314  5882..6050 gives 1.16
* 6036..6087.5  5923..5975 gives 1.39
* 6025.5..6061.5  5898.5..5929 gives 1.56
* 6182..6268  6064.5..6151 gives 0.66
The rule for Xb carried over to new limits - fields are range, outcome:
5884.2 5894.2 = 20.2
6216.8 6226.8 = 26.9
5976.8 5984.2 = 35.6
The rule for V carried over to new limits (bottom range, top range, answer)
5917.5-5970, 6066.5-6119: 1.47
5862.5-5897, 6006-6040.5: 1.50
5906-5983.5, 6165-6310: 1.09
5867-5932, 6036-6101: 1.69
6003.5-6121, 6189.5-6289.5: 0.73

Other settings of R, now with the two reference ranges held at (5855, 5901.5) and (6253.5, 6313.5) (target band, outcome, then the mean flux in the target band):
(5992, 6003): -3.2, 40.2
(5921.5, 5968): -4.4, 33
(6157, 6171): 0.8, 32.3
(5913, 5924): -0.6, 31.1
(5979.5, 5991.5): -2.7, 37.8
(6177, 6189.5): 0.4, 33.6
